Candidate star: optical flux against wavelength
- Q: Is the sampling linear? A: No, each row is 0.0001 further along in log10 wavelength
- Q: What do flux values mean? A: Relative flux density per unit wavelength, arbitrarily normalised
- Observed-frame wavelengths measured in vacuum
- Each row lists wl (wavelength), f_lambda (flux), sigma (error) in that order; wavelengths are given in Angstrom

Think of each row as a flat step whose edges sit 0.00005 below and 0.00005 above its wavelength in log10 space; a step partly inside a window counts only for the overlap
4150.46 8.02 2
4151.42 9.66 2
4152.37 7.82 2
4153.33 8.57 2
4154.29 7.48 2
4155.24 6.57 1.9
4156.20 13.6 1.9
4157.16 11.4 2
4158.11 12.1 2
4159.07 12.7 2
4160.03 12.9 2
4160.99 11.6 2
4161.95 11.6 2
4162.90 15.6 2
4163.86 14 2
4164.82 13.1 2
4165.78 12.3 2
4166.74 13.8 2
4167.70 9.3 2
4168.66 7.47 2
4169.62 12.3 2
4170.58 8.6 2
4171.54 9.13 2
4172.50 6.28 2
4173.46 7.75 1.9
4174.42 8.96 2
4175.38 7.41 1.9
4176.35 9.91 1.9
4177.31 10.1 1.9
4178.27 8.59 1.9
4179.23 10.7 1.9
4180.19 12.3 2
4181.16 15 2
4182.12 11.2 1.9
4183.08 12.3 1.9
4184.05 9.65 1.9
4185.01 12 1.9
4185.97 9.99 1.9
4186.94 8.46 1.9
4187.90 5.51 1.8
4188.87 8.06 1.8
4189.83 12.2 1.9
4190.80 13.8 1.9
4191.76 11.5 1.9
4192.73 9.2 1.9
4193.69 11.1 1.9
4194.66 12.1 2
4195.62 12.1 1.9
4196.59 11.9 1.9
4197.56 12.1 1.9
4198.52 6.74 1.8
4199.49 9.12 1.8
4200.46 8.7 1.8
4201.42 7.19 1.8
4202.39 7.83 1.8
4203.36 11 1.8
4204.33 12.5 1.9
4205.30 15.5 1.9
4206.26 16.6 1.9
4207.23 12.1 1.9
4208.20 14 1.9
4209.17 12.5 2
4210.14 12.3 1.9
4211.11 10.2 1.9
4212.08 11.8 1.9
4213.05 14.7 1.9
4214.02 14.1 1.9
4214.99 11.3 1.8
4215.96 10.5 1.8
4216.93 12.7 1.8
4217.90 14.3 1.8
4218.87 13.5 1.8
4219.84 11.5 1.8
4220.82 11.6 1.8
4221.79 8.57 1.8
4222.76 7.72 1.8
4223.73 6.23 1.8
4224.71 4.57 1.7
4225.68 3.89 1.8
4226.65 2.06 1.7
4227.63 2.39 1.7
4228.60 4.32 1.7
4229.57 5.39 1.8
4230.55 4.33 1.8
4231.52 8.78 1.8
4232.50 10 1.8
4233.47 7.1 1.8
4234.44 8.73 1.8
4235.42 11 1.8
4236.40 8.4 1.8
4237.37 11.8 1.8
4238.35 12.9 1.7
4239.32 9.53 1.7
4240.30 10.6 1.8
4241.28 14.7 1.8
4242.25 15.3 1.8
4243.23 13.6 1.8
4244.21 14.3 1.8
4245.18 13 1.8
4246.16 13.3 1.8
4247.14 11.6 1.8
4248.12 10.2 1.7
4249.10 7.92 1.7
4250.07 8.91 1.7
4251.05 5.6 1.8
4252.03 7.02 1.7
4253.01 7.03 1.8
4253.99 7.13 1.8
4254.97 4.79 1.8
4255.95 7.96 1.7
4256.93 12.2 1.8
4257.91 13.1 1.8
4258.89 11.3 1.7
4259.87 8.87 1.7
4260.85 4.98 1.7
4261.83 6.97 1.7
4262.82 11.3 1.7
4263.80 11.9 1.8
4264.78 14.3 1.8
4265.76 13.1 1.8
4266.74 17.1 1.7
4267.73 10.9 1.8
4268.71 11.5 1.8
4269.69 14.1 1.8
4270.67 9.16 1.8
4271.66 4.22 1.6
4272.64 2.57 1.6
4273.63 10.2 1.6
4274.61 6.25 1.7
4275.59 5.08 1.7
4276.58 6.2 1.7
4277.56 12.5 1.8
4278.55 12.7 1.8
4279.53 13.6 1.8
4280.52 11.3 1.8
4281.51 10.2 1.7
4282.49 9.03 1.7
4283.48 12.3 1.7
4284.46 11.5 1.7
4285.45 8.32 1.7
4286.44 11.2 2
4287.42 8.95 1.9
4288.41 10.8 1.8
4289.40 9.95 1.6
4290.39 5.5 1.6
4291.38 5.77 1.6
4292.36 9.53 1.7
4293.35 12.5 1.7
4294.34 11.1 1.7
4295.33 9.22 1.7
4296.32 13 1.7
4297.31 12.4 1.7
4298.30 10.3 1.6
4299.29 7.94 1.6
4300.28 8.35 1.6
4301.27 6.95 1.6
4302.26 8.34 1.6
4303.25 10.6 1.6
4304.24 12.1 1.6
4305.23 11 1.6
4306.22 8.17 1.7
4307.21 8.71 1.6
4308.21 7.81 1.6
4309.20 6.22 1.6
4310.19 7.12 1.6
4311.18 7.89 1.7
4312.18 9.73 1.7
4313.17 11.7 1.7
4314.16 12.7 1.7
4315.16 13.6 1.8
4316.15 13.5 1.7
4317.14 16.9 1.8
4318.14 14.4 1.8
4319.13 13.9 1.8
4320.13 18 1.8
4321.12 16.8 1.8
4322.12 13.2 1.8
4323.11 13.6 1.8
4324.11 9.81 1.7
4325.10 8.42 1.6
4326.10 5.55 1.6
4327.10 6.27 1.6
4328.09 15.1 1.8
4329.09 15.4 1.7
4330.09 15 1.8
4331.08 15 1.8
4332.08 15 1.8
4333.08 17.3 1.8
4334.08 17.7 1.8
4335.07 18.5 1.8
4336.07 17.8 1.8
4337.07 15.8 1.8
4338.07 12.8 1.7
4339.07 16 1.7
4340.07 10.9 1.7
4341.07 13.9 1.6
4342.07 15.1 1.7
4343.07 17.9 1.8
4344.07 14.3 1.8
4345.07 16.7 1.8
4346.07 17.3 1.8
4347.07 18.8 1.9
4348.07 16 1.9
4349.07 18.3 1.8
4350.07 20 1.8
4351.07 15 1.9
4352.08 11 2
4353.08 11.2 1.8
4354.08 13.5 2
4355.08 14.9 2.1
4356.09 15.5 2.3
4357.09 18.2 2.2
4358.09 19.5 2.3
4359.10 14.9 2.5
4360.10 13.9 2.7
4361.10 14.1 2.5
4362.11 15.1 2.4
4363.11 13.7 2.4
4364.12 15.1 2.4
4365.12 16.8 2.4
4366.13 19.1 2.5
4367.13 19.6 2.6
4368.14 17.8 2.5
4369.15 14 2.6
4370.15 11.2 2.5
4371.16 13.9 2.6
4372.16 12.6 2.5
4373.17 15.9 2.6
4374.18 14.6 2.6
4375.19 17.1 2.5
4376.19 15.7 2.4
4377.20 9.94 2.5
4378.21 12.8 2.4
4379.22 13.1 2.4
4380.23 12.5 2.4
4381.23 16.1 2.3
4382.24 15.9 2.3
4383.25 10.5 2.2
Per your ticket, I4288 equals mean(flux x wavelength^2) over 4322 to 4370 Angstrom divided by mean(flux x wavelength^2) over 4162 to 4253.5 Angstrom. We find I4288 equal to 1.55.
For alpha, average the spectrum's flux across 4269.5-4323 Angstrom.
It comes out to 10.3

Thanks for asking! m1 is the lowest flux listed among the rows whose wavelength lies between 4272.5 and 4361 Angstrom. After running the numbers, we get 2.57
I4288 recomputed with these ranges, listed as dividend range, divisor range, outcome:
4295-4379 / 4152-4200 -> 1.39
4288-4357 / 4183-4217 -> 1.20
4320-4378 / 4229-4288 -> 1.56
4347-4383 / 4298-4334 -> 1.34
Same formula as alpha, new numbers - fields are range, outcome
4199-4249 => 10.4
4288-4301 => 9.66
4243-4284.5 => 9.98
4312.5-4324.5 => 14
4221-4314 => 9.39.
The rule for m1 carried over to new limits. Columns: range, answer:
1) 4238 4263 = 4.79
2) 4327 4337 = 6.27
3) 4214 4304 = 2.06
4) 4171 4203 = 5.51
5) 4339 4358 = 10.9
